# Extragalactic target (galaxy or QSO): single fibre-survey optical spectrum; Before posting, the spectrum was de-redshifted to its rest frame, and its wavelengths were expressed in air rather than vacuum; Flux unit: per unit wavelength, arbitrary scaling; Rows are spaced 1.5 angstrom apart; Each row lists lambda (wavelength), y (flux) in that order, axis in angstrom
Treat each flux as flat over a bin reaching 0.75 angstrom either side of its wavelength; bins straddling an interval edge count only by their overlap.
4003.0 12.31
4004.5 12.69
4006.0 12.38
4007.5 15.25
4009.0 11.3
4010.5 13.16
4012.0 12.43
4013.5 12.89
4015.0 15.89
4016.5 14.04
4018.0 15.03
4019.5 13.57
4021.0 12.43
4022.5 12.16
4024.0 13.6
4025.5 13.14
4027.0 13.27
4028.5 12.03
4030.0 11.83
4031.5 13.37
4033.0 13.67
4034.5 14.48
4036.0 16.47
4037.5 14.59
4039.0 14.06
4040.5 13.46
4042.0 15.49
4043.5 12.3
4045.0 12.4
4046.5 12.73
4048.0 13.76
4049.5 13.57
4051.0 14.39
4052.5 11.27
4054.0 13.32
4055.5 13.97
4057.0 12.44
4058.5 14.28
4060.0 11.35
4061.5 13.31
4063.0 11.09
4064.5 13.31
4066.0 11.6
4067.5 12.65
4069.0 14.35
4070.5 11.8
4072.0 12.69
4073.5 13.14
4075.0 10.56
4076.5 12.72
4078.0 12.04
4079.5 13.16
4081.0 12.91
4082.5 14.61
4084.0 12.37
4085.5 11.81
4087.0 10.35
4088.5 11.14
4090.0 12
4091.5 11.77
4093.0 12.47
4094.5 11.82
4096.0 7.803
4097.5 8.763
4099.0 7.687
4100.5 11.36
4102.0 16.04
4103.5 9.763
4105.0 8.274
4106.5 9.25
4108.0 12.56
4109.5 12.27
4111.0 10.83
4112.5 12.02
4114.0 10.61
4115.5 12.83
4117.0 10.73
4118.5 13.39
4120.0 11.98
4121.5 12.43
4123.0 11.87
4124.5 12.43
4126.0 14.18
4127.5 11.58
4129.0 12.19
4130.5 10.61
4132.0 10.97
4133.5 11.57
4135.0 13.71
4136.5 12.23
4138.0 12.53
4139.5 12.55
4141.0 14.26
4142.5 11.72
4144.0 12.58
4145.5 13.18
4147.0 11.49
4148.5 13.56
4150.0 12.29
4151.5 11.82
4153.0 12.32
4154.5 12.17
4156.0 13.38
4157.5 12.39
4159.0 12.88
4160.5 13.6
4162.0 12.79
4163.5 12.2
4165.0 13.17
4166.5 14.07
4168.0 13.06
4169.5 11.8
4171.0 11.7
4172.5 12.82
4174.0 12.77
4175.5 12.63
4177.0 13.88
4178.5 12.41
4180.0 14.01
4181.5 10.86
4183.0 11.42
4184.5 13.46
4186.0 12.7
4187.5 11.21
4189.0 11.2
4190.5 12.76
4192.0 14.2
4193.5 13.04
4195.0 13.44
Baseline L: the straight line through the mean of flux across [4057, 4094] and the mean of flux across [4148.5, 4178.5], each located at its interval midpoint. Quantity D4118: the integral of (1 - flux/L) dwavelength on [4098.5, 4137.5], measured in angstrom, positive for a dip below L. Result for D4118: 2.67 angstrom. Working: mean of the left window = 12.4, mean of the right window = 12.7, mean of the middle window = 11.7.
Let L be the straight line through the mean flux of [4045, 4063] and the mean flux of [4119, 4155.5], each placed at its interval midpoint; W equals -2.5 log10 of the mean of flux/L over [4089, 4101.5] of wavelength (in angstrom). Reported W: 0.197 mag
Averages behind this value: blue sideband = 13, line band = 10.6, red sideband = 12.4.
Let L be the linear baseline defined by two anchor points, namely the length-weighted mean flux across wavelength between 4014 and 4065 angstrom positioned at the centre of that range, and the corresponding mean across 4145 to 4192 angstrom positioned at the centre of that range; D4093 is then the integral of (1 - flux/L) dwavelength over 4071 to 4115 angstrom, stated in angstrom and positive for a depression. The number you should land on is 5.37 angstrom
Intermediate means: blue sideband 13.4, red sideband 12.6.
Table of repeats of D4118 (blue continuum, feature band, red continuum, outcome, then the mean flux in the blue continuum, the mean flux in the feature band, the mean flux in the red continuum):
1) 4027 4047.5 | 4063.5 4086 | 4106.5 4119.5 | 0.1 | 13.6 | 12.6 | 11.8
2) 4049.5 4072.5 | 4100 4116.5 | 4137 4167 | 1.7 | 12.8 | 11.4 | 12.7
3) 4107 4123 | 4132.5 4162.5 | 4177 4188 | -1.2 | 11.9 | 12.6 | 12.4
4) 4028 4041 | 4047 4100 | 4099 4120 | 1.7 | 13.8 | 12.2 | 11.4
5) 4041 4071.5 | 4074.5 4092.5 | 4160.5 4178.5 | 1.1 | 13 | 12.1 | 12.8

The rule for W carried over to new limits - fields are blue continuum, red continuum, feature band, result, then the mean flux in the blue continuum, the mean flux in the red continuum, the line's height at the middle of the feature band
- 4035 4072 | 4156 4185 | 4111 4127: 0.07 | 13.2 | 12.7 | 13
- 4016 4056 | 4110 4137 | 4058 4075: 0.03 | 13.5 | 12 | 13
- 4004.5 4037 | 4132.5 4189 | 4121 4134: 0.07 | 13.4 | 12.6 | 12.8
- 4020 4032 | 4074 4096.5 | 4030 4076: -0.07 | 12.7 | 11.9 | 12.4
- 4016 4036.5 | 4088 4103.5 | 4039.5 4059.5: -0.06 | 13.5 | 11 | 12.6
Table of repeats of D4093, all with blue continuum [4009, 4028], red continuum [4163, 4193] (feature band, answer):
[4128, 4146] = 0.7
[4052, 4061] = 0.2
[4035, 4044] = -0.8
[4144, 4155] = 0.3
